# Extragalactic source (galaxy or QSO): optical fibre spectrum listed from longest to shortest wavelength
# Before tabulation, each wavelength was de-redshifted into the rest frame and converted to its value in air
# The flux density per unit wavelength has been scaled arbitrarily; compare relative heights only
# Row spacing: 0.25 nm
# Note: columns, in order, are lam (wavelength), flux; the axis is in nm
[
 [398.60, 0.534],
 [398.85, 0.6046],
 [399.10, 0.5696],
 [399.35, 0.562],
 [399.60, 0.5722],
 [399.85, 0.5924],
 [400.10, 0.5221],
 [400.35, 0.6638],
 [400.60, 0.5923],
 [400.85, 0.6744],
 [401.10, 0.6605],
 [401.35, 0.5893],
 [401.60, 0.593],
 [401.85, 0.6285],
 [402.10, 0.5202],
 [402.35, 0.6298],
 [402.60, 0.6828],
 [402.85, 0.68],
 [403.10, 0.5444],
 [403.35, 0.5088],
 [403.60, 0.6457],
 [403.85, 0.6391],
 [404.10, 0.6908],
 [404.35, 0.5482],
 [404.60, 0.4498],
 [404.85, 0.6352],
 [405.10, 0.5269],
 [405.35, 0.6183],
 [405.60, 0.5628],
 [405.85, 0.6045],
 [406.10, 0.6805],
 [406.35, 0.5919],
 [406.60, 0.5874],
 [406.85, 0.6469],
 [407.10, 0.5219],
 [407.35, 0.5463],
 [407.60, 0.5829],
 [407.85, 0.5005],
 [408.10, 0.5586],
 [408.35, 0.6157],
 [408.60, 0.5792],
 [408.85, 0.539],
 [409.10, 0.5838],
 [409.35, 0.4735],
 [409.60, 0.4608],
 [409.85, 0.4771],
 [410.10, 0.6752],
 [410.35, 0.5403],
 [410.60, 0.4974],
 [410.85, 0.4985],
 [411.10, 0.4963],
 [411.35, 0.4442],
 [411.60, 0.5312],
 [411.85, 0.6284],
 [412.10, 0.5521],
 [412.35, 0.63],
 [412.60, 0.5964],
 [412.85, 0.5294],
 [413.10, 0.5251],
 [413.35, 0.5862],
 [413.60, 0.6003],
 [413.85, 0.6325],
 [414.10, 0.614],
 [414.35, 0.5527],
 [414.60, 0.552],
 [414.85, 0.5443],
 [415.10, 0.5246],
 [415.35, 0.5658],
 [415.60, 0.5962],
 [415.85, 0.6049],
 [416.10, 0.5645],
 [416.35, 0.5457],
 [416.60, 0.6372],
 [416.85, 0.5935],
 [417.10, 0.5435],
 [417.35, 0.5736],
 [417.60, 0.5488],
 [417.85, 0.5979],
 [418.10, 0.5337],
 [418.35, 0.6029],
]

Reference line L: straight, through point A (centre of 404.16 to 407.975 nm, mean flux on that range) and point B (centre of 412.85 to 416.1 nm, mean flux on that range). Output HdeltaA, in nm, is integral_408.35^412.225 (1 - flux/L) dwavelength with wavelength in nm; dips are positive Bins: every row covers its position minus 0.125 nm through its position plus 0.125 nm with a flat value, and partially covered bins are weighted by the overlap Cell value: 0.27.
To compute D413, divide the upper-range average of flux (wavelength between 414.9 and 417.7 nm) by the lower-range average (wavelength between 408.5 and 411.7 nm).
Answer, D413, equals 1.10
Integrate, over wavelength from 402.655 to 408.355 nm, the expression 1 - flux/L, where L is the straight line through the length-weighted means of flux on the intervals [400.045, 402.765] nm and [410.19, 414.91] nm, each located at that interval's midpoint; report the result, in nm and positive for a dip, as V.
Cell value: 0.08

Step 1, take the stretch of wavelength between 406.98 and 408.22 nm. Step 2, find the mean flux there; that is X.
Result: 0.542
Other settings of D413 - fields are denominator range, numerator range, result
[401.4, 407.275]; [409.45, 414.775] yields 0.93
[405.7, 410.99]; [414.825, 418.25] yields 1.02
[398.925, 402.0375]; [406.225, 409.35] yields 0.95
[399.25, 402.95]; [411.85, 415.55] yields 0.94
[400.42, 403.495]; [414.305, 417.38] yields 0.93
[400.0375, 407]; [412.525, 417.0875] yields 0.95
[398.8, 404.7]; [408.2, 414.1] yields 0.92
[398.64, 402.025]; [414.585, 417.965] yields 0.95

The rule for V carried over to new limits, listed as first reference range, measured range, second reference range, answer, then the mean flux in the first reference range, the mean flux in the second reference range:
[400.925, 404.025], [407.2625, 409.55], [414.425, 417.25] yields 0.17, 0.613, 0.57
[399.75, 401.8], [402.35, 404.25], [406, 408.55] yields -0.08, 0.612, 0.582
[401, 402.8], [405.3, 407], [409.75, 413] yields -0.08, 0.617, 0.546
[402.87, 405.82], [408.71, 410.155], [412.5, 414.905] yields 0.12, 0.584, 0.574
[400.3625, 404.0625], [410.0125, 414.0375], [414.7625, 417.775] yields 0.17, 0.617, 0.571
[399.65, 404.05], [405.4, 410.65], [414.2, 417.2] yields 0.24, 0.611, 0.569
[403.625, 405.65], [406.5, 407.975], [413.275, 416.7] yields 0.05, 0.588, 0.58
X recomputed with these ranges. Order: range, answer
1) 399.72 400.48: 0.593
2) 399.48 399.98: 0.582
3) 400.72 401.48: 0.641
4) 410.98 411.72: 0.49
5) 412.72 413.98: 0.575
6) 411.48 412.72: 0.588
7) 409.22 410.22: 0.521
